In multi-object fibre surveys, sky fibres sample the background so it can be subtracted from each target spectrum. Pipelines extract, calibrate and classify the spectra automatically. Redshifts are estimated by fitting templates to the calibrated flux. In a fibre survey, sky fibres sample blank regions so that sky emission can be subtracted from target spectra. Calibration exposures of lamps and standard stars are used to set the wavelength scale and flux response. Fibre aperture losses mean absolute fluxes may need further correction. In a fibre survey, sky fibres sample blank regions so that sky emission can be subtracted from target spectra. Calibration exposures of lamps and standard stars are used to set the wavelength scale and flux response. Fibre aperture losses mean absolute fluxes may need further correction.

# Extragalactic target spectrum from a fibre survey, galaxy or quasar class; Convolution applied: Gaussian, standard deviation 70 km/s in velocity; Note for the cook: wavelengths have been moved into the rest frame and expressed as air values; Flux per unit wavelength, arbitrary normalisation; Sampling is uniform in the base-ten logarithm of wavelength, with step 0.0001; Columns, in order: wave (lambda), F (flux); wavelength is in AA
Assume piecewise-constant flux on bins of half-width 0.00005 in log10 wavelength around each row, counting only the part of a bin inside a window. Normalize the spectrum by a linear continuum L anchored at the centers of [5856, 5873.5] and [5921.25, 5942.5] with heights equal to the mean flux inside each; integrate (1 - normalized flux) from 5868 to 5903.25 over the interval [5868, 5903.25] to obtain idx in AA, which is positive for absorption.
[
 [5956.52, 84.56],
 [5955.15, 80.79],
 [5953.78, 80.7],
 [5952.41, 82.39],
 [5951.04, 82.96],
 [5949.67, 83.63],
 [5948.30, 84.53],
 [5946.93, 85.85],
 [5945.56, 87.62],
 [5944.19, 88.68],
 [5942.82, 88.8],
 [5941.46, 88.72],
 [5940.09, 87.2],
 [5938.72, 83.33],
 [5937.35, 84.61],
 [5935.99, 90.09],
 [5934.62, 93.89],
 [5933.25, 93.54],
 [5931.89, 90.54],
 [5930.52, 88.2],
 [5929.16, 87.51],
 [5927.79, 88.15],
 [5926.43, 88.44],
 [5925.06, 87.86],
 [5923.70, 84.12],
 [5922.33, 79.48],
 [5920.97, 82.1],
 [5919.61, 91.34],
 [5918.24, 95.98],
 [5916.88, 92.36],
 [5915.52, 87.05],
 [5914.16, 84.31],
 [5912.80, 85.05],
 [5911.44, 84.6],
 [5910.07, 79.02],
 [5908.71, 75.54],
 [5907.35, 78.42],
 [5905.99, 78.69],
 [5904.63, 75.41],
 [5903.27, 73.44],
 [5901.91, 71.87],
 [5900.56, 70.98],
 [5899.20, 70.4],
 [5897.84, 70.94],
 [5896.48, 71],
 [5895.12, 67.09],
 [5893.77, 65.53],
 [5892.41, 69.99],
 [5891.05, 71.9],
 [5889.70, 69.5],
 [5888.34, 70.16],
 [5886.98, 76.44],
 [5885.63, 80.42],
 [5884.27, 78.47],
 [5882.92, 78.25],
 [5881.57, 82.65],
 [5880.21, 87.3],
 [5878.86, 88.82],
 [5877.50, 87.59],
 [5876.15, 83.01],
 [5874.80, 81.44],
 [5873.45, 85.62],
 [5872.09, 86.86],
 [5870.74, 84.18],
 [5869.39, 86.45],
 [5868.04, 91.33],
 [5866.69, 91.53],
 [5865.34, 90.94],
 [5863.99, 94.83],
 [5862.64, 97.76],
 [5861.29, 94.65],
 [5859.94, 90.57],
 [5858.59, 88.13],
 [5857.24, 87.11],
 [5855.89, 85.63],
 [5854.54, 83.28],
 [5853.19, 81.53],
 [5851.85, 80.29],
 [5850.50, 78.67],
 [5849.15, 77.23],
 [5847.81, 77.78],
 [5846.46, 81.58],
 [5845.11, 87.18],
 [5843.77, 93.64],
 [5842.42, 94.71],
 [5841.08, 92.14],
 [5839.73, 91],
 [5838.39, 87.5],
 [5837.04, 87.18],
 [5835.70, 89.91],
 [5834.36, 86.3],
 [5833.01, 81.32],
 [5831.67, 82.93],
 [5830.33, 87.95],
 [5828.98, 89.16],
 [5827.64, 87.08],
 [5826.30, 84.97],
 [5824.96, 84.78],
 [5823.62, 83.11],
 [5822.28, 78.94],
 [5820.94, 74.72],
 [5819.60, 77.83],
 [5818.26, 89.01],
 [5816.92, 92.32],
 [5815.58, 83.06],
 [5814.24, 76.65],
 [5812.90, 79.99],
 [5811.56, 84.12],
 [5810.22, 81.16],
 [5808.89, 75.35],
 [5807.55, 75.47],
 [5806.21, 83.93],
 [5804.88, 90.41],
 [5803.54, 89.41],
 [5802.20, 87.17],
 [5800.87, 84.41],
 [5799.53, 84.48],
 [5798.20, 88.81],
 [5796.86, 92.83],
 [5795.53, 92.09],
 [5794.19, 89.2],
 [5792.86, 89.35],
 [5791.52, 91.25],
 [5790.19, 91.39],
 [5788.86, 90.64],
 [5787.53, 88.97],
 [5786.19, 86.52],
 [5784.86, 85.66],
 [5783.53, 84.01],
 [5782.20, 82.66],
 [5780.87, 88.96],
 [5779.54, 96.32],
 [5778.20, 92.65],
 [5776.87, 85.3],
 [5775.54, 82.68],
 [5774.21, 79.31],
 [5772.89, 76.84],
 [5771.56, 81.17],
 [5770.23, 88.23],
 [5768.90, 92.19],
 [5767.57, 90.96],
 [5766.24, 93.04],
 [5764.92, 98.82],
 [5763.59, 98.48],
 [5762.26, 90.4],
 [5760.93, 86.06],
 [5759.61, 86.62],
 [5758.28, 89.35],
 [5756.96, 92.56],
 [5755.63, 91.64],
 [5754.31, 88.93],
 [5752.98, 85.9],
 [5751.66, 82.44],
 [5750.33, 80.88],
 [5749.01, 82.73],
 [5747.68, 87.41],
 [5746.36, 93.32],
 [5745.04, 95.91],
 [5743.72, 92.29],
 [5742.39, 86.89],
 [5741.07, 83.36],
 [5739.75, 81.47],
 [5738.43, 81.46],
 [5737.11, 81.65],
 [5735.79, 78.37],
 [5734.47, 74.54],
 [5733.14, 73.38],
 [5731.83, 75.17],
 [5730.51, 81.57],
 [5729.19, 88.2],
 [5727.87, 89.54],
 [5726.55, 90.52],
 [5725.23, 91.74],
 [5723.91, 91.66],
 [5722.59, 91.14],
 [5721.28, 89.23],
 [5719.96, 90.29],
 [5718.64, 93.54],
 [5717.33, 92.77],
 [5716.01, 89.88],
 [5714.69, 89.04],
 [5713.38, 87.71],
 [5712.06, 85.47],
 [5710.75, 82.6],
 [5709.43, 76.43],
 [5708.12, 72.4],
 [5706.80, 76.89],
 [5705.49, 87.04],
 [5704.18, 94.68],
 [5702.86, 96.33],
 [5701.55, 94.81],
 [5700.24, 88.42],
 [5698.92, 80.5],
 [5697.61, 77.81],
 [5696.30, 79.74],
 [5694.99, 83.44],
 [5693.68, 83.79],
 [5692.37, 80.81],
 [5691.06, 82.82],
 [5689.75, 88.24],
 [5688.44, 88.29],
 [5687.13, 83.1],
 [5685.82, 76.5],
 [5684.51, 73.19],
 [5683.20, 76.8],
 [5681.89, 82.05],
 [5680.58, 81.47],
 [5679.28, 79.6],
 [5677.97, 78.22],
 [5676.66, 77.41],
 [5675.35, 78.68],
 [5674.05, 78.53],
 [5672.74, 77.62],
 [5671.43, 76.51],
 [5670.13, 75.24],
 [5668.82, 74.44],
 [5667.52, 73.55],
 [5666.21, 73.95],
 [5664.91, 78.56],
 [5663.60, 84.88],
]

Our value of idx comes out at 4.6 AA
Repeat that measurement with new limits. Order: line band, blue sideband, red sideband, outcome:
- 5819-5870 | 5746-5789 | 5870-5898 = -3.1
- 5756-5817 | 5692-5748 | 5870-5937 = -2.2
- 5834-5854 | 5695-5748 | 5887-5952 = -0.6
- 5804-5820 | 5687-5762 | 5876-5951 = 0.3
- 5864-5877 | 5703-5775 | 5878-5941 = -0.8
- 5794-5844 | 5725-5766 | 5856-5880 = 1.3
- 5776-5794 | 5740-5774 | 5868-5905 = -0.5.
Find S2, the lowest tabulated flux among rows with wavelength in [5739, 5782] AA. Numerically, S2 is 76.84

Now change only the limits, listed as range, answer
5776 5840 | 74.72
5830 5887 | 76.44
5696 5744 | 72.4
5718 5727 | 89.23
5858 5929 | 65.53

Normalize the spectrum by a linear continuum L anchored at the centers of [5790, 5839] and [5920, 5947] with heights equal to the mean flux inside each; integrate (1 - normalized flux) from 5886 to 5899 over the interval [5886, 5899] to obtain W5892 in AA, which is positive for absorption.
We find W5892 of 2.43 AA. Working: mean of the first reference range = 85.2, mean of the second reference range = 87.5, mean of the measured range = 70.5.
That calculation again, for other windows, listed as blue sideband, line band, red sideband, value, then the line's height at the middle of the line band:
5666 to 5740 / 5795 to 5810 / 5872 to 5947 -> -0.6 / 82.5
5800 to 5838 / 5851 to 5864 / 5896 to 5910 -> -1.4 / 79.3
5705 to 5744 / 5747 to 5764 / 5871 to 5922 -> -0.8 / 83.8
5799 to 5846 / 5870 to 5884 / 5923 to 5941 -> 0.4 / 86.7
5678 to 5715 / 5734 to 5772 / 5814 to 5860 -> -1.7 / 83.9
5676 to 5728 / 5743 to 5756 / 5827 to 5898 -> -0.5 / 84.5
